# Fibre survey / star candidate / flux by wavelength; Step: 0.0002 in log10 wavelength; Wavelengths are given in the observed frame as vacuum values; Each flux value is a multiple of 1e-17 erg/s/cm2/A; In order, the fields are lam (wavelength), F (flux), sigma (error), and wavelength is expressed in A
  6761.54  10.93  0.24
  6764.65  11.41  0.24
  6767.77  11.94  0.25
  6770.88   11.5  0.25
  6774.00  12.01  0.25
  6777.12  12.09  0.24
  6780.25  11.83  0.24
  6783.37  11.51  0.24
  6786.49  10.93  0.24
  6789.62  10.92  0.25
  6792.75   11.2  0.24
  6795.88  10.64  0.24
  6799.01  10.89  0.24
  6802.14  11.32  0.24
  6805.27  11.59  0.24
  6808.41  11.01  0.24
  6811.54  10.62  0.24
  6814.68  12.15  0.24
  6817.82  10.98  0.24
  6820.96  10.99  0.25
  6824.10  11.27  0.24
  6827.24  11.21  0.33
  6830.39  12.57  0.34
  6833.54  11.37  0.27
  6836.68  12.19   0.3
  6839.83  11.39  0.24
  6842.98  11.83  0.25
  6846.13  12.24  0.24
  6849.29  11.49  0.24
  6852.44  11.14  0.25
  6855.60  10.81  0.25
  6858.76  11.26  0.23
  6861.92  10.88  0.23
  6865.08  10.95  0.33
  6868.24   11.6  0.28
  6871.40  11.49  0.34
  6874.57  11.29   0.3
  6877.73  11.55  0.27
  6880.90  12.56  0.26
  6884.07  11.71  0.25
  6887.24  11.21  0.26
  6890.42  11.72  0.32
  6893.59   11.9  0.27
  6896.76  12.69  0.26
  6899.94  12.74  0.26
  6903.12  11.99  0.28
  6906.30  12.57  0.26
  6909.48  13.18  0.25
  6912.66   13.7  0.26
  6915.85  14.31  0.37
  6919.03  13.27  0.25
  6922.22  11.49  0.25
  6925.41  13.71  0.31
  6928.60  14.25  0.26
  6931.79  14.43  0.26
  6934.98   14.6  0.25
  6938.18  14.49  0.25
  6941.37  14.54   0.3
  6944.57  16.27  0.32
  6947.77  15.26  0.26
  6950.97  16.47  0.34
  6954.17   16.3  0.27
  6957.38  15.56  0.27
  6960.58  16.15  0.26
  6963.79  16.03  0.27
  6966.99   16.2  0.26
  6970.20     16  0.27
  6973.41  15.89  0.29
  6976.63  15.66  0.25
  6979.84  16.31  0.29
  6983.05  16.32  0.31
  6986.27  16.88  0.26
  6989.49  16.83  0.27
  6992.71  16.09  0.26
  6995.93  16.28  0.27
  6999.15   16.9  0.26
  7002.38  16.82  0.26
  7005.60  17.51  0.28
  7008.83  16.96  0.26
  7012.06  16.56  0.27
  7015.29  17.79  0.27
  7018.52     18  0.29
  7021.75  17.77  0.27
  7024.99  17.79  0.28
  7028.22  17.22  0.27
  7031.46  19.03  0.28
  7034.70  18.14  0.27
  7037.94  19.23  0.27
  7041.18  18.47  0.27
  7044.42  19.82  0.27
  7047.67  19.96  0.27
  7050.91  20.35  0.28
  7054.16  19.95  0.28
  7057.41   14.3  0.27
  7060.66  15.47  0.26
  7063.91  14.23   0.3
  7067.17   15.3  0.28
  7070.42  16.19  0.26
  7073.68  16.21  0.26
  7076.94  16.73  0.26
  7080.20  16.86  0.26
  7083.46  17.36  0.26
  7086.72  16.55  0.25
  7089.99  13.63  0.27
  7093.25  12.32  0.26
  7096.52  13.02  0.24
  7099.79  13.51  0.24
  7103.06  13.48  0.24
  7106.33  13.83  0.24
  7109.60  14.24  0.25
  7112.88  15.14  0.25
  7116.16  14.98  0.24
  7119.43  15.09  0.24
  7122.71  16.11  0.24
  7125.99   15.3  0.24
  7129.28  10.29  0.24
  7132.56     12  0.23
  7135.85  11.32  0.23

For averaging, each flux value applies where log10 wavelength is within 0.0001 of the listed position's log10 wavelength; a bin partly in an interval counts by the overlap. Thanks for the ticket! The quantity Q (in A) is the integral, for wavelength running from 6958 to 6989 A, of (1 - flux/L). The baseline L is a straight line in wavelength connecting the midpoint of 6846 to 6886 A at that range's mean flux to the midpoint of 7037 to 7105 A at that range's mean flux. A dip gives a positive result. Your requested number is -4.9 A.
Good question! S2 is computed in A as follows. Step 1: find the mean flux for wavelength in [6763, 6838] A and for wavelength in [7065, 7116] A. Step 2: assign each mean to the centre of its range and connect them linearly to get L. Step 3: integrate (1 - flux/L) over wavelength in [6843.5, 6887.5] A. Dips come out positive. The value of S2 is 2.7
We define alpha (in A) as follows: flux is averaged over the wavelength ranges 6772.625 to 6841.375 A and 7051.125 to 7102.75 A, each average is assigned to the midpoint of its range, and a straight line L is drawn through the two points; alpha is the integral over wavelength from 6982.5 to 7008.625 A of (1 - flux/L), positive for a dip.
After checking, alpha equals -4.5 A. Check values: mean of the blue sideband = 11.4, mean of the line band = 16.7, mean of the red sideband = 15.5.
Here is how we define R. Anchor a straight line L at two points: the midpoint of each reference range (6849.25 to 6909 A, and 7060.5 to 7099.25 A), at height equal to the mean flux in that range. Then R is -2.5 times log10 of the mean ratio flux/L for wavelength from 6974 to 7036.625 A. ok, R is -0.22 mag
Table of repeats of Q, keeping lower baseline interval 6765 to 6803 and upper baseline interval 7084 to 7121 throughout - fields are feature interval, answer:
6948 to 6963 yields -3.59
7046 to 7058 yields -4.53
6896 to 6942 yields -3.07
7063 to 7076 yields -1.54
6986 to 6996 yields -2.45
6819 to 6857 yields 1.10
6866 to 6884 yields 0.80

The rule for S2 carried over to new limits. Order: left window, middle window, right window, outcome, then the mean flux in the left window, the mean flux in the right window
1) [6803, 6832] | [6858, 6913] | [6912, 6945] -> 4.6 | 11.4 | 14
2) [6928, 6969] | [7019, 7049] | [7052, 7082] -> -4.8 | 15.5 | 16.2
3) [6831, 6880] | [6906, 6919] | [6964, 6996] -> 0.1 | 11.5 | 16.2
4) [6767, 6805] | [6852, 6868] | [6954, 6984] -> 2.7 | 11.4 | 16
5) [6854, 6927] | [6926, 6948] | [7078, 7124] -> -3.6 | 12.1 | 14.7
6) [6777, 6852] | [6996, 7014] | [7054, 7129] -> -3.9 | 11.4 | 15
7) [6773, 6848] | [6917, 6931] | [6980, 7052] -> 1.5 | 11.4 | 17.7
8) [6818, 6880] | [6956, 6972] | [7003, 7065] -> -0.6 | 11.5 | 17.8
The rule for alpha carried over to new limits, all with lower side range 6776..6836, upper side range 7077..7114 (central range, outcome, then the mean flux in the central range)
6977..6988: -2.5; 16.4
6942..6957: -3.4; 15.9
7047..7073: -4.8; 16.8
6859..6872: 0.9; 11.2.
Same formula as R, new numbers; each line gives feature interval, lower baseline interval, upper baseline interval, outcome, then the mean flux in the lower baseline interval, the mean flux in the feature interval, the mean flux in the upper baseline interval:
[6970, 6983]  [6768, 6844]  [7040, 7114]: -0.13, 11.4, 16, 15.9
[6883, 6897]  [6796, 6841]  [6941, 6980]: 0.16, 11.4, 11.8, 15.9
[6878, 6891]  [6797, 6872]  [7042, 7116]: 0.05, 11.4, 11.8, 15.8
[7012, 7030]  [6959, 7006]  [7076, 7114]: -0.12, 16.4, 17.6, 14.7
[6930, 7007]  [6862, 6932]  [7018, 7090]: -0.09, 12.4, 16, 17.4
